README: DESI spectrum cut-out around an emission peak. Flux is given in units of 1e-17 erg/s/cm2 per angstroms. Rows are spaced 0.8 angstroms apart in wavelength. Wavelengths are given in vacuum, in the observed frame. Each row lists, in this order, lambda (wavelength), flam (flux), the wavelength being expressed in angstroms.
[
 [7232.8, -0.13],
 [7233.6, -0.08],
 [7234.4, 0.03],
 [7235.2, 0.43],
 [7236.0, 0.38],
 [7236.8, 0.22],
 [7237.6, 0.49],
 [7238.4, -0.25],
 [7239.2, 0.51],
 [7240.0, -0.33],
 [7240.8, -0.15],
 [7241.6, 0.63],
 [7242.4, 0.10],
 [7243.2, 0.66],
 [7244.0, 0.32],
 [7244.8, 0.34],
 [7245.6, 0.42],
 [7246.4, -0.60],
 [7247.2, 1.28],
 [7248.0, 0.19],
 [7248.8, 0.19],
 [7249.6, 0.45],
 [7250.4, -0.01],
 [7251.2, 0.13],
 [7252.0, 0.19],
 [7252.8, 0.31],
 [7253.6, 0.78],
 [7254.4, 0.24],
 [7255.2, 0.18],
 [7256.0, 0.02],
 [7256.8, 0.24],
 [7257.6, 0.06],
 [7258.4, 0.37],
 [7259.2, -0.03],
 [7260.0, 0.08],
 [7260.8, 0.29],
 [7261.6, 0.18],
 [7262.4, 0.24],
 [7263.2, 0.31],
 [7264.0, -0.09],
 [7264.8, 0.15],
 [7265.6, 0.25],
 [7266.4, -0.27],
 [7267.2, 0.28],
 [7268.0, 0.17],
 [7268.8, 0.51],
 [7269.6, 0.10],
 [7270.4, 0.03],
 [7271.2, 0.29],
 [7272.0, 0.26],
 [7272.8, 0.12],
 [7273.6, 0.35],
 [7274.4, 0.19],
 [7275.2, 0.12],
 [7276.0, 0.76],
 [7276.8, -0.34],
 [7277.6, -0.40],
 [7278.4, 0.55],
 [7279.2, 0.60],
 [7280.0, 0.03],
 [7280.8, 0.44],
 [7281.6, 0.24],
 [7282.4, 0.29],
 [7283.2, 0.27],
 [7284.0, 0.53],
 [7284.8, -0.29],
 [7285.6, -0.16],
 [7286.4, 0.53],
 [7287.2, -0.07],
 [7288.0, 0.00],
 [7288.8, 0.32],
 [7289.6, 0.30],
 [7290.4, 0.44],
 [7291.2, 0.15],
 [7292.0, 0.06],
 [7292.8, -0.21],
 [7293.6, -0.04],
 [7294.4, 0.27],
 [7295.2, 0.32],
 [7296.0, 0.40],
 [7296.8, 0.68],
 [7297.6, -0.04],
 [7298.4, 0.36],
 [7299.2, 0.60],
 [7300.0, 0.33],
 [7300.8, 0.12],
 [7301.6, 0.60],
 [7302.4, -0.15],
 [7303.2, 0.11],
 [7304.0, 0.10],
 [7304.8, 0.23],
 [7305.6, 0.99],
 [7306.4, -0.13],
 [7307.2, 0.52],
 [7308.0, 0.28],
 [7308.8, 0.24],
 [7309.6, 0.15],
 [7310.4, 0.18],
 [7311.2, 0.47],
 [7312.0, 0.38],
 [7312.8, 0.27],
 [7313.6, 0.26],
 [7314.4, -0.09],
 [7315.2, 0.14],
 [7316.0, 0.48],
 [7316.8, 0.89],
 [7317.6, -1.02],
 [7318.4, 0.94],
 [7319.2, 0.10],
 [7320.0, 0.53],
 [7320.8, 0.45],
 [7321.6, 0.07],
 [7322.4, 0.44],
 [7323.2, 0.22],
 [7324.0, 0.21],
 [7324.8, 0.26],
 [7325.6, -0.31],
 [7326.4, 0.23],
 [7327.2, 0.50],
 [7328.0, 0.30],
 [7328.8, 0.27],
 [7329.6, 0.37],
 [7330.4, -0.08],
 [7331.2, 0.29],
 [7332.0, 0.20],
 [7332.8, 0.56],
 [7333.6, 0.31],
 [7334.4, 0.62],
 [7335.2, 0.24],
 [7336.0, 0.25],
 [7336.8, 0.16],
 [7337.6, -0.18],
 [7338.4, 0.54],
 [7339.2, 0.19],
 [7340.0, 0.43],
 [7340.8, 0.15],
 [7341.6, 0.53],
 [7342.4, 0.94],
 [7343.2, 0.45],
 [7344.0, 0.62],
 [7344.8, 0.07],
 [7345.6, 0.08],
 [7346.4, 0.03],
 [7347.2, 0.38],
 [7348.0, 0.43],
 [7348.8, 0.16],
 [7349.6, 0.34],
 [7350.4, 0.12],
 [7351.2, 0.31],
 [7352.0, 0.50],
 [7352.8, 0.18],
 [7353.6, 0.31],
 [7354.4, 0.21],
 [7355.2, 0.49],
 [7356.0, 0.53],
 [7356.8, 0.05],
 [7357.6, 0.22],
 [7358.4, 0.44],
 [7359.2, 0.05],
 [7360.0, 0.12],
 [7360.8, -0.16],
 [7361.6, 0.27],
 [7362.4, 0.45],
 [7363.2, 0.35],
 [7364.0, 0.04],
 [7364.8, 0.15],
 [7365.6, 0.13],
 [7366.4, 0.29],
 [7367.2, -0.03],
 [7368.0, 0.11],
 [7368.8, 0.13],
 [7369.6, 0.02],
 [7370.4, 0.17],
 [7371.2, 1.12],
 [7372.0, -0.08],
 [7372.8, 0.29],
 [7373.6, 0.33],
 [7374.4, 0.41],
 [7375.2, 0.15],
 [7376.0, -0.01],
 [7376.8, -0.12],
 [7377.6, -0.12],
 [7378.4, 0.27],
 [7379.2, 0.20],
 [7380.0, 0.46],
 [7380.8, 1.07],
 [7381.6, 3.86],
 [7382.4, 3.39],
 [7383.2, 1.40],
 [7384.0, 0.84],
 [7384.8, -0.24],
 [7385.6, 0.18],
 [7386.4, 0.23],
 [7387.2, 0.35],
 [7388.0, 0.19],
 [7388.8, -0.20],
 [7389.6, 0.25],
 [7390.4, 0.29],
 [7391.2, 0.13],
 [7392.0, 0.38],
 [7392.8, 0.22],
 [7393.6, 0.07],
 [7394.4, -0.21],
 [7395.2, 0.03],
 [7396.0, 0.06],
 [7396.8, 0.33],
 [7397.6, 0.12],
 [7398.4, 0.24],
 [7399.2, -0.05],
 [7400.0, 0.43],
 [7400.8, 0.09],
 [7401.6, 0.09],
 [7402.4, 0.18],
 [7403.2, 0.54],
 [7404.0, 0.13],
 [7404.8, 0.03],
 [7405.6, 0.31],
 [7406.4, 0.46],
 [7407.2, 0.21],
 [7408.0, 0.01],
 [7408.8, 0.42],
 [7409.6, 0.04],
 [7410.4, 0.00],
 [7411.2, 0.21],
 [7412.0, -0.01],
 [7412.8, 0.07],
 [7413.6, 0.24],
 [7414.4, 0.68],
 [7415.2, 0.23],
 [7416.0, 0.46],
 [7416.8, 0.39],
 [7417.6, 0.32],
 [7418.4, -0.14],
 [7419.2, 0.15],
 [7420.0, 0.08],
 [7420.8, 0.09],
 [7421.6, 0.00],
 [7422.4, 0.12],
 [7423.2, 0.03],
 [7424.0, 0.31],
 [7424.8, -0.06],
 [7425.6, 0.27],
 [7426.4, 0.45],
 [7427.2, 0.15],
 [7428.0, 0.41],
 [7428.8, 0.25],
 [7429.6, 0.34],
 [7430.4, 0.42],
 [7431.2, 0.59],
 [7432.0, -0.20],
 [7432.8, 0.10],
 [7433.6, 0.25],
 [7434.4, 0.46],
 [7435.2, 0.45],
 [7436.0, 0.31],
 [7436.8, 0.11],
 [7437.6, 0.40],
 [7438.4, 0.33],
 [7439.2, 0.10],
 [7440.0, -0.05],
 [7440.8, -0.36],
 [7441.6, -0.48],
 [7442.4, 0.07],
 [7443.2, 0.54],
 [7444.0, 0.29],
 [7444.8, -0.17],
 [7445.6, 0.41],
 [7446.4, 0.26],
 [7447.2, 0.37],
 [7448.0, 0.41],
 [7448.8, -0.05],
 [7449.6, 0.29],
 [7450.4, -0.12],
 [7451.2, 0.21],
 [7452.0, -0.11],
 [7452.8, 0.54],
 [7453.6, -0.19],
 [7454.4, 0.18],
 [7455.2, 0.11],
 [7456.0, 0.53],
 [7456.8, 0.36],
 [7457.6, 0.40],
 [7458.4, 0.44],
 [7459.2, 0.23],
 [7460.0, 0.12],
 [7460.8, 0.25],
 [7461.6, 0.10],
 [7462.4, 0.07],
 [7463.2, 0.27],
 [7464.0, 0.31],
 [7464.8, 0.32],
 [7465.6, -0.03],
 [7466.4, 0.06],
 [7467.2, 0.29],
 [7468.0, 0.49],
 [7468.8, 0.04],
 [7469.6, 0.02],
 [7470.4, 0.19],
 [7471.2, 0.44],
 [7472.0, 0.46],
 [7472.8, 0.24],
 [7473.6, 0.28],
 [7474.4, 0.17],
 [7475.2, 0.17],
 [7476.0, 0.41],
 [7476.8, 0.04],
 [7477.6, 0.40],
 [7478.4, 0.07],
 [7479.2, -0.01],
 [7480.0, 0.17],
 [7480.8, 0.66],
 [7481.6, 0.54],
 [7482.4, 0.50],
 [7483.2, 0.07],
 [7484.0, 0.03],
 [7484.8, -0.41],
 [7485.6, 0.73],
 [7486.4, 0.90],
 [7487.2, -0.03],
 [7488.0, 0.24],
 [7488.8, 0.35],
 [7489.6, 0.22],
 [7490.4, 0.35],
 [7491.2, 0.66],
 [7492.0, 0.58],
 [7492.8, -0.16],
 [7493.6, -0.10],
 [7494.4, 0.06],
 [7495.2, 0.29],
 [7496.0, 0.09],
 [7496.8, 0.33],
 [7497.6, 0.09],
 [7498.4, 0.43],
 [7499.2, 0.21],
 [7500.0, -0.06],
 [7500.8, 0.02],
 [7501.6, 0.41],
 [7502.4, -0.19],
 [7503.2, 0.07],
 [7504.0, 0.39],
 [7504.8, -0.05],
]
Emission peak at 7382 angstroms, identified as H-alpha 6563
